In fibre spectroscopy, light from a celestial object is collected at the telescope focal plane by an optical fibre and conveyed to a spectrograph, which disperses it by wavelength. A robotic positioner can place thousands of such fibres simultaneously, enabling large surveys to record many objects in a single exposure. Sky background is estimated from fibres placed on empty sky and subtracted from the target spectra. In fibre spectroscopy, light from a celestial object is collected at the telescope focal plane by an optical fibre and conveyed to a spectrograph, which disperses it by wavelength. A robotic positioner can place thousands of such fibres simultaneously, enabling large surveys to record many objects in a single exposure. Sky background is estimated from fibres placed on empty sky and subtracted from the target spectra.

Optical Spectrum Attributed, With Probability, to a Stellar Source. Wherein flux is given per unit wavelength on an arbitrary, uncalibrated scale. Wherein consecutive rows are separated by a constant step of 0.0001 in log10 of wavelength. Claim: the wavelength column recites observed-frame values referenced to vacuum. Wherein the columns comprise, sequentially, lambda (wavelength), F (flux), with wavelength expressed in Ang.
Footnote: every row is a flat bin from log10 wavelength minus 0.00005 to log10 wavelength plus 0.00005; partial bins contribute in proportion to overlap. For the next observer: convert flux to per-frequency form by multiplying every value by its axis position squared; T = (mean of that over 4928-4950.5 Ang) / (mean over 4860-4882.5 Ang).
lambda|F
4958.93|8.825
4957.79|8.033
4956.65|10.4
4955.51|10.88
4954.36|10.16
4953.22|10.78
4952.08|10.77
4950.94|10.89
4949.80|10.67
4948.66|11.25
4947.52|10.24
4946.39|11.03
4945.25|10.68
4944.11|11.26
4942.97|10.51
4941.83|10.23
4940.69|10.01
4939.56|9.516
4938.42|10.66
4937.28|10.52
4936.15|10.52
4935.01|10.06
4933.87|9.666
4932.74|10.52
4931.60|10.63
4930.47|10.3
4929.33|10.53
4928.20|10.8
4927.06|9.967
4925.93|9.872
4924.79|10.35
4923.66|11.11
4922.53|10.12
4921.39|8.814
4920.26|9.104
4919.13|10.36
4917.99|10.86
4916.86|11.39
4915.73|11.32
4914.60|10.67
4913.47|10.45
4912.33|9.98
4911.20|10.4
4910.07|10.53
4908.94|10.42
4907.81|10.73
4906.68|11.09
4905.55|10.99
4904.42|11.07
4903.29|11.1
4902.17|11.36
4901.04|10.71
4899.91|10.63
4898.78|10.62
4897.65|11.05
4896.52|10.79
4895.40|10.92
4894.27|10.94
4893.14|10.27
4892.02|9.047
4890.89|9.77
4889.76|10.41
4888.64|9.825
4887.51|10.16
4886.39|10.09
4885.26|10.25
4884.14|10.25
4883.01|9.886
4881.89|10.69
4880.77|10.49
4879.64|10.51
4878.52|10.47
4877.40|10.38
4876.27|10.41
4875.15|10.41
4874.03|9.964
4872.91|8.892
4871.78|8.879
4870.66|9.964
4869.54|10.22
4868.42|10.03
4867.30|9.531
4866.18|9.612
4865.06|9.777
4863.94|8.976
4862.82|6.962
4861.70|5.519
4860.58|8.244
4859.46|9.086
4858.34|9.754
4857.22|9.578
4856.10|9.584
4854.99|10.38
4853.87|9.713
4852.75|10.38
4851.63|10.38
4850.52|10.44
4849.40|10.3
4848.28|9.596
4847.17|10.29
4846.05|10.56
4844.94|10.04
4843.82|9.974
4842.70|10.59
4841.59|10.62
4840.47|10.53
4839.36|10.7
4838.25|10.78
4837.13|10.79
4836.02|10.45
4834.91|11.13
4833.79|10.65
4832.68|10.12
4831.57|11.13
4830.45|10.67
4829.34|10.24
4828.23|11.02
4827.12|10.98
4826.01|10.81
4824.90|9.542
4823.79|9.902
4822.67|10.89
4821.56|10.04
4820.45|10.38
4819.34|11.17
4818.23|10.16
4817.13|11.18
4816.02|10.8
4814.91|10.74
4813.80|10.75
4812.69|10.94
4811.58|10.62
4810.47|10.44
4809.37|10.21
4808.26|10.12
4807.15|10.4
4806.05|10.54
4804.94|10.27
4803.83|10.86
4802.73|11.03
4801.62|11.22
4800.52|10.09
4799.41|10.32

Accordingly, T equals 1.13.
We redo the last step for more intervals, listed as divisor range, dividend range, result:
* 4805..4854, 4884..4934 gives 1.03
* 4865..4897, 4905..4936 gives 1.05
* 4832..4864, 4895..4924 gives 1.10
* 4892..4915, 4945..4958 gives 1.01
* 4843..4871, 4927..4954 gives 1.14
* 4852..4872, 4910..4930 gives 1.15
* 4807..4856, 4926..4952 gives 1.04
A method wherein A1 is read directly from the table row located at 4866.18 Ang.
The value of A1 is 9.612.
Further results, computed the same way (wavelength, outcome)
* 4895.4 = 10.92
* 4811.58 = 10.62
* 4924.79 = 10.35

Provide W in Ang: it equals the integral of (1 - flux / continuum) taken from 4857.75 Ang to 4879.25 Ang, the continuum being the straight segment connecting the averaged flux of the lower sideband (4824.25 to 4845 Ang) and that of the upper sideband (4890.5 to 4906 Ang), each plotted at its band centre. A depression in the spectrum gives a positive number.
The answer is 2.6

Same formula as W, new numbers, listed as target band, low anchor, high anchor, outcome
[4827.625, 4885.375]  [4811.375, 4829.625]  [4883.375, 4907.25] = 3.1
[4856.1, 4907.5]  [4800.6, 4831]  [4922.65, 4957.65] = 2.6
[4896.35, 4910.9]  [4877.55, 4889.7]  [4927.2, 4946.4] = -0.7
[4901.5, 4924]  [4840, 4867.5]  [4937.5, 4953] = -0.8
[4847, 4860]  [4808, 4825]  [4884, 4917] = 0.7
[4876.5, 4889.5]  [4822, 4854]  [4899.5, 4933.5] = 0.3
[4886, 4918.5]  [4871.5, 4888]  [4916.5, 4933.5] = -1.3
